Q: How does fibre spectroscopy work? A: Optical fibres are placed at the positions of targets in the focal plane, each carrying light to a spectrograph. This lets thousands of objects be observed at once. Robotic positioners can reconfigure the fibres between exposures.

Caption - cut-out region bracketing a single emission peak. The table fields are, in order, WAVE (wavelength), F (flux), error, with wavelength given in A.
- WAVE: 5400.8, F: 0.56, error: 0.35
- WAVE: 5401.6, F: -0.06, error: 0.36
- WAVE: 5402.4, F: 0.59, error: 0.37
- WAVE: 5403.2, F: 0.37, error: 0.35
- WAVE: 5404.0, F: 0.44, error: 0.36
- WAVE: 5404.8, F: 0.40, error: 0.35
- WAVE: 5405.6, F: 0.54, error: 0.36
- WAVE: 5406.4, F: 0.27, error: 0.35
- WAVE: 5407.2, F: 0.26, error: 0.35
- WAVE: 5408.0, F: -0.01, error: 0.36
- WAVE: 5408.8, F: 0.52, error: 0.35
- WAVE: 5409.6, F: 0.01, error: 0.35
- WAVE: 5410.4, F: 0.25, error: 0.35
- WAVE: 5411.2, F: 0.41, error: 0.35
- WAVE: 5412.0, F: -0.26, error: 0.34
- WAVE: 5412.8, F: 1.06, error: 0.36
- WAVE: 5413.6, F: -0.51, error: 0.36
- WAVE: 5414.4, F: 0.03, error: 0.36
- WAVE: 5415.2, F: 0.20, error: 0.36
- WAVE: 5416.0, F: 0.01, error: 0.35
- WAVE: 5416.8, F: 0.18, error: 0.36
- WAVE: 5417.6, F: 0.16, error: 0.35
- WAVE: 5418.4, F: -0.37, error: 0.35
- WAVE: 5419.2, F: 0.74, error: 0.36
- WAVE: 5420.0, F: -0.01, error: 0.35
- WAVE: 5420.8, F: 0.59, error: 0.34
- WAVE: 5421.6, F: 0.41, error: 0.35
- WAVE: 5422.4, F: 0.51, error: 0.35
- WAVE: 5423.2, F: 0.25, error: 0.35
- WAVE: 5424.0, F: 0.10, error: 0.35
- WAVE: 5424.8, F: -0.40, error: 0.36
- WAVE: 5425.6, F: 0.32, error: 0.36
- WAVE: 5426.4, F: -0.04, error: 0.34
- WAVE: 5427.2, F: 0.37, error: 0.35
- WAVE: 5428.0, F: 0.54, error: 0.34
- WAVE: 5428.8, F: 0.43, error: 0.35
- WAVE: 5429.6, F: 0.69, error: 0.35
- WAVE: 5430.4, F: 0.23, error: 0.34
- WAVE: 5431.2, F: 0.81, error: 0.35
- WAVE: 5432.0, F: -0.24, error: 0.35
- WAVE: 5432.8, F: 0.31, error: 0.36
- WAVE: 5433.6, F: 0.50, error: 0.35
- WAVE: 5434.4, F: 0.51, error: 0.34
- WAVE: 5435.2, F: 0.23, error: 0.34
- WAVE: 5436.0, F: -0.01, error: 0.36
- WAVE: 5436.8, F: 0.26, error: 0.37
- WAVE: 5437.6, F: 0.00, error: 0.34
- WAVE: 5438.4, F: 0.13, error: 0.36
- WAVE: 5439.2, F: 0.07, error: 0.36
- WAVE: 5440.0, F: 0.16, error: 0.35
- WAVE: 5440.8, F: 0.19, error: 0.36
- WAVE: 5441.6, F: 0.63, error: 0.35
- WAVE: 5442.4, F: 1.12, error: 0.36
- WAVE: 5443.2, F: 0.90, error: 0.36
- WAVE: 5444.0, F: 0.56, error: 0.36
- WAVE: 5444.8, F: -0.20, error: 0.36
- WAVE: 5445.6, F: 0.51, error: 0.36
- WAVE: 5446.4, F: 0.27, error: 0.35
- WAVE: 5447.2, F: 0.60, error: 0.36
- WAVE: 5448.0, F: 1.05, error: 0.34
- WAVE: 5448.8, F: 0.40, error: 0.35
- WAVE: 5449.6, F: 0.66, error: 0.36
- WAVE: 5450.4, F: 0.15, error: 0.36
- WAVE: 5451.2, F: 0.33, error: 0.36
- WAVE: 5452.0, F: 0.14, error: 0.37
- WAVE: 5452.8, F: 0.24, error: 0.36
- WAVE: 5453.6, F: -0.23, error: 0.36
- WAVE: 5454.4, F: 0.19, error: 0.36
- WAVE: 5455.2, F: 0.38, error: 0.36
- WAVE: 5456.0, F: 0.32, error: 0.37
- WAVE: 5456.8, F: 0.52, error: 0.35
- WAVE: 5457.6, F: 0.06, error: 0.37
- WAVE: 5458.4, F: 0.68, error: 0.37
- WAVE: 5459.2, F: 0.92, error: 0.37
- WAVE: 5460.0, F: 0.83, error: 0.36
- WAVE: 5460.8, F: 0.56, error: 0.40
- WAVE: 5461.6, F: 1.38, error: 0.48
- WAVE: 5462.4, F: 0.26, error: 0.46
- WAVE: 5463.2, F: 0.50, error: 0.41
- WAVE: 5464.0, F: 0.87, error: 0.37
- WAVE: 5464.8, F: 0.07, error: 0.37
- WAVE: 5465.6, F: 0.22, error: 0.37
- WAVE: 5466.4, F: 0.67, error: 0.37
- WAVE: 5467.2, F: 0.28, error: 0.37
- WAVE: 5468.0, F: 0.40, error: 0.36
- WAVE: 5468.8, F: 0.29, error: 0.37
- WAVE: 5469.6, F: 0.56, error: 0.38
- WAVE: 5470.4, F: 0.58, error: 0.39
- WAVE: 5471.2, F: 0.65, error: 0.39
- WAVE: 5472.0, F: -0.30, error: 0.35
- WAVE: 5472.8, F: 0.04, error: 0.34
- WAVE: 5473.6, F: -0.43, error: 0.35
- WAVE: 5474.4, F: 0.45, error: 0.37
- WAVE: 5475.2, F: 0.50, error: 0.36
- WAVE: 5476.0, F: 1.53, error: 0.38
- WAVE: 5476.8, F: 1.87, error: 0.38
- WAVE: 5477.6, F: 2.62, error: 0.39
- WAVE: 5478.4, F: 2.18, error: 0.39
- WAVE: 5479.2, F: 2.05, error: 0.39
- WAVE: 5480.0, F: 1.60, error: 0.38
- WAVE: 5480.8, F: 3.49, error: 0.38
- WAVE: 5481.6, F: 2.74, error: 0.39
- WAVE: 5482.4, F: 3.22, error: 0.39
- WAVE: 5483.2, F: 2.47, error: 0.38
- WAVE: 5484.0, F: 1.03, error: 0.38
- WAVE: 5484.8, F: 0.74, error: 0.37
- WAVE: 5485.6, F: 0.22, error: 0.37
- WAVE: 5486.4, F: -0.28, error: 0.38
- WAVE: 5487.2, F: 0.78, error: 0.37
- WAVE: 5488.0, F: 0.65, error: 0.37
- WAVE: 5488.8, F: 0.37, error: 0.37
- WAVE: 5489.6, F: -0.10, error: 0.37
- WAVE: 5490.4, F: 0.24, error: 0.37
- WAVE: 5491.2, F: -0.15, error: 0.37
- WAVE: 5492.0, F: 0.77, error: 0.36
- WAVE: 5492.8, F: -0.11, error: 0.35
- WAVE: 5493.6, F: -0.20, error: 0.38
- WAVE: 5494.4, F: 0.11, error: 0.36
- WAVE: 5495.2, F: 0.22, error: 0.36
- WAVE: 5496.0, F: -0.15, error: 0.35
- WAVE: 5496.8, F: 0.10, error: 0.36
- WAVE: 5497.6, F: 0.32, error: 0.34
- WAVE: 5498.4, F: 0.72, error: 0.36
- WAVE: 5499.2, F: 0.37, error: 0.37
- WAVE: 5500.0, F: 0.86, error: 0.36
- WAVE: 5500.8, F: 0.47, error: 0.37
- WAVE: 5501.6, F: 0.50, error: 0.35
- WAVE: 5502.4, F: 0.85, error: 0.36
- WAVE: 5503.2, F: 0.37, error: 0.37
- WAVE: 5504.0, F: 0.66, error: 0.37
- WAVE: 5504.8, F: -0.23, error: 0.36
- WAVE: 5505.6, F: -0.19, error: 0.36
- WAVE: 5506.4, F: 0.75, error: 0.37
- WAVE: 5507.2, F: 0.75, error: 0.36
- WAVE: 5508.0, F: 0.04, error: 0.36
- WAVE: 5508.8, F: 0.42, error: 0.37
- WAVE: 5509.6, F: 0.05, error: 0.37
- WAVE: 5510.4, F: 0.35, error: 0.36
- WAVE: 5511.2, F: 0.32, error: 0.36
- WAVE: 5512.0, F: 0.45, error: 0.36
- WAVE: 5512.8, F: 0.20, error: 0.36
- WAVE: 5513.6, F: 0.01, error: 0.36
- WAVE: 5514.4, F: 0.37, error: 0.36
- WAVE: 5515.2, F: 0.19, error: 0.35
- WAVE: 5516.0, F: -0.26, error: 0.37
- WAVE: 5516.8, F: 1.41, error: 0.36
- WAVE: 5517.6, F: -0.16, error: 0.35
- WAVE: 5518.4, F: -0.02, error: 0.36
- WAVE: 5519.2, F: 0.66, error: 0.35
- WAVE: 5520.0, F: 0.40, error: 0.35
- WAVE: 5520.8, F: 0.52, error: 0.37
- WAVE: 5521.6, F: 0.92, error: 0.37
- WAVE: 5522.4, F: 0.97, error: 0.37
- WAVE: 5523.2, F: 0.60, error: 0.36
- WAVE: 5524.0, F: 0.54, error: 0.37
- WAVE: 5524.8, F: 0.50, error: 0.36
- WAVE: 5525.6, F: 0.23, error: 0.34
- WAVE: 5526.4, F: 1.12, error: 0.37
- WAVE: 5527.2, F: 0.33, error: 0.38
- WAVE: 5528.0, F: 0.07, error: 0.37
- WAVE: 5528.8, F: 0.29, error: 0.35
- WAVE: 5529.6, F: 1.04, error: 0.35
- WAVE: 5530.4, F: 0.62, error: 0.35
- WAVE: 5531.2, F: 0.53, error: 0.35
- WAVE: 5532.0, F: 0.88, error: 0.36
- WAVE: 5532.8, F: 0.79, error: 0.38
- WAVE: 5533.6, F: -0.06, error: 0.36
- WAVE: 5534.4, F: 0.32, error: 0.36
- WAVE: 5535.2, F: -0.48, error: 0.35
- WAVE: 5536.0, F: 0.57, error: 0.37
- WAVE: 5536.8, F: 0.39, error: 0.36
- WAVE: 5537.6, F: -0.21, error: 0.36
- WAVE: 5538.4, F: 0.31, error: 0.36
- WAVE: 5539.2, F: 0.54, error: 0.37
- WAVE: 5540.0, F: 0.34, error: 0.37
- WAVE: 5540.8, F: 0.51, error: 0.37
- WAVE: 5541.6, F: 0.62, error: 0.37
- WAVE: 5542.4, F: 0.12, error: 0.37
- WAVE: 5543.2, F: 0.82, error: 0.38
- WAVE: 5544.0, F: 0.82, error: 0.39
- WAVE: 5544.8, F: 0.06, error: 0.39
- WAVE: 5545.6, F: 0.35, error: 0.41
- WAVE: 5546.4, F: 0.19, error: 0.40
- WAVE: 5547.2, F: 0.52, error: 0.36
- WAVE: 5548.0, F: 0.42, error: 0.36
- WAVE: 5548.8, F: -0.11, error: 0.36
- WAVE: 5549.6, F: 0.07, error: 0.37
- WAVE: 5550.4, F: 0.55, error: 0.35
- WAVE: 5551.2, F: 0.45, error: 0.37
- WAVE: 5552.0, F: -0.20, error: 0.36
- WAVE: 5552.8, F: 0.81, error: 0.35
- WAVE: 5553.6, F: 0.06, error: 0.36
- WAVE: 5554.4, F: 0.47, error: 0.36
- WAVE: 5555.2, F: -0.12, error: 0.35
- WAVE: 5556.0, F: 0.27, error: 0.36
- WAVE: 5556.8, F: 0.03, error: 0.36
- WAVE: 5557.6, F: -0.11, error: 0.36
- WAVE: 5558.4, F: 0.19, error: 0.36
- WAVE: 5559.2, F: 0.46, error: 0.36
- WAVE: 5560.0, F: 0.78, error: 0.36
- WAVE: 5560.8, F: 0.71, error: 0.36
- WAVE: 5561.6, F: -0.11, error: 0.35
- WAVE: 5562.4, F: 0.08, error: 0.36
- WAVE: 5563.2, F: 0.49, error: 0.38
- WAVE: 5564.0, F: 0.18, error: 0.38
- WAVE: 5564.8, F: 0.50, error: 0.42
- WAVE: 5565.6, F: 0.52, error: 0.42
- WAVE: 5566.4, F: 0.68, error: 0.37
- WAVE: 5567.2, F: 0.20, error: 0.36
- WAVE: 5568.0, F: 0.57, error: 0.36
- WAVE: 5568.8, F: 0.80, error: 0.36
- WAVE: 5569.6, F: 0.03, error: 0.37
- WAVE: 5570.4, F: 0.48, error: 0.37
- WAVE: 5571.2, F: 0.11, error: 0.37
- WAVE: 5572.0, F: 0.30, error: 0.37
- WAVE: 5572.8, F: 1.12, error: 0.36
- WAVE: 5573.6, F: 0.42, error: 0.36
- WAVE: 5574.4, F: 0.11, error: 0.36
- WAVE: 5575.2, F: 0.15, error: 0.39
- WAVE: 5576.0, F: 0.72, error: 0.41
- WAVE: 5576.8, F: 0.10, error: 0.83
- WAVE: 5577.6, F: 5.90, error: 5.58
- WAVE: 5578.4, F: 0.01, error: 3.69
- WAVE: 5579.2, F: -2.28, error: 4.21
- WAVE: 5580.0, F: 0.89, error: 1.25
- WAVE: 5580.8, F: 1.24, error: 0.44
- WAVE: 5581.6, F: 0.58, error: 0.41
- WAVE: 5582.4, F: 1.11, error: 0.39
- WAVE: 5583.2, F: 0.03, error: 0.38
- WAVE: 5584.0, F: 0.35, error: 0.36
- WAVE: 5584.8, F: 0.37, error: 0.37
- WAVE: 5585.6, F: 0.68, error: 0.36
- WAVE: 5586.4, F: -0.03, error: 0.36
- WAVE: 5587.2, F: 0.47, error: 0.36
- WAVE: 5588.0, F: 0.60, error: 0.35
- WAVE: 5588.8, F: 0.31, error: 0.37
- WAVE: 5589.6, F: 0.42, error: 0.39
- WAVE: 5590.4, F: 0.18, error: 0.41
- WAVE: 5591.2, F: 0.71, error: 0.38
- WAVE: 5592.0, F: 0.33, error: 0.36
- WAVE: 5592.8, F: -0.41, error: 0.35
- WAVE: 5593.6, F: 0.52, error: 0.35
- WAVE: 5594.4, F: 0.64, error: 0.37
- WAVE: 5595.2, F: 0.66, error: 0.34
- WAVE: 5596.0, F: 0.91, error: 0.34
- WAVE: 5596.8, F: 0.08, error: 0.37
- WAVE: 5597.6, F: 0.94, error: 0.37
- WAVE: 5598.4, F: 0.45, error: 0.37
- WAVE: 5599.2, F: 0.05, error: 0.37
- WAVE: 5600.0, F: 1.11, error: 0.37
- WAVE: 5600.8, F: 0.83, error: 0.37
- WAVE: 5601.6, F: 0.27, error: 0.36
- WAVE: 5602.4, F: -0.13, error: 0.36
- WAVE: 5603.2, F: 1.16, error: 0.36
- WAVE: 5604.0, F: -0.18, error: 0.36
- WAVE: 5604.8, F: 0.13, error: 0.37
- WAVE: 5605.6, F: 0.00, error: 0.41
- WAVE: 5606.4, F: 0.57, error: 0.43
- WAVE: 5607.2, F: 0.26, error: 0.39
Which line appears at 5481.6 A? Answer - [O II]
